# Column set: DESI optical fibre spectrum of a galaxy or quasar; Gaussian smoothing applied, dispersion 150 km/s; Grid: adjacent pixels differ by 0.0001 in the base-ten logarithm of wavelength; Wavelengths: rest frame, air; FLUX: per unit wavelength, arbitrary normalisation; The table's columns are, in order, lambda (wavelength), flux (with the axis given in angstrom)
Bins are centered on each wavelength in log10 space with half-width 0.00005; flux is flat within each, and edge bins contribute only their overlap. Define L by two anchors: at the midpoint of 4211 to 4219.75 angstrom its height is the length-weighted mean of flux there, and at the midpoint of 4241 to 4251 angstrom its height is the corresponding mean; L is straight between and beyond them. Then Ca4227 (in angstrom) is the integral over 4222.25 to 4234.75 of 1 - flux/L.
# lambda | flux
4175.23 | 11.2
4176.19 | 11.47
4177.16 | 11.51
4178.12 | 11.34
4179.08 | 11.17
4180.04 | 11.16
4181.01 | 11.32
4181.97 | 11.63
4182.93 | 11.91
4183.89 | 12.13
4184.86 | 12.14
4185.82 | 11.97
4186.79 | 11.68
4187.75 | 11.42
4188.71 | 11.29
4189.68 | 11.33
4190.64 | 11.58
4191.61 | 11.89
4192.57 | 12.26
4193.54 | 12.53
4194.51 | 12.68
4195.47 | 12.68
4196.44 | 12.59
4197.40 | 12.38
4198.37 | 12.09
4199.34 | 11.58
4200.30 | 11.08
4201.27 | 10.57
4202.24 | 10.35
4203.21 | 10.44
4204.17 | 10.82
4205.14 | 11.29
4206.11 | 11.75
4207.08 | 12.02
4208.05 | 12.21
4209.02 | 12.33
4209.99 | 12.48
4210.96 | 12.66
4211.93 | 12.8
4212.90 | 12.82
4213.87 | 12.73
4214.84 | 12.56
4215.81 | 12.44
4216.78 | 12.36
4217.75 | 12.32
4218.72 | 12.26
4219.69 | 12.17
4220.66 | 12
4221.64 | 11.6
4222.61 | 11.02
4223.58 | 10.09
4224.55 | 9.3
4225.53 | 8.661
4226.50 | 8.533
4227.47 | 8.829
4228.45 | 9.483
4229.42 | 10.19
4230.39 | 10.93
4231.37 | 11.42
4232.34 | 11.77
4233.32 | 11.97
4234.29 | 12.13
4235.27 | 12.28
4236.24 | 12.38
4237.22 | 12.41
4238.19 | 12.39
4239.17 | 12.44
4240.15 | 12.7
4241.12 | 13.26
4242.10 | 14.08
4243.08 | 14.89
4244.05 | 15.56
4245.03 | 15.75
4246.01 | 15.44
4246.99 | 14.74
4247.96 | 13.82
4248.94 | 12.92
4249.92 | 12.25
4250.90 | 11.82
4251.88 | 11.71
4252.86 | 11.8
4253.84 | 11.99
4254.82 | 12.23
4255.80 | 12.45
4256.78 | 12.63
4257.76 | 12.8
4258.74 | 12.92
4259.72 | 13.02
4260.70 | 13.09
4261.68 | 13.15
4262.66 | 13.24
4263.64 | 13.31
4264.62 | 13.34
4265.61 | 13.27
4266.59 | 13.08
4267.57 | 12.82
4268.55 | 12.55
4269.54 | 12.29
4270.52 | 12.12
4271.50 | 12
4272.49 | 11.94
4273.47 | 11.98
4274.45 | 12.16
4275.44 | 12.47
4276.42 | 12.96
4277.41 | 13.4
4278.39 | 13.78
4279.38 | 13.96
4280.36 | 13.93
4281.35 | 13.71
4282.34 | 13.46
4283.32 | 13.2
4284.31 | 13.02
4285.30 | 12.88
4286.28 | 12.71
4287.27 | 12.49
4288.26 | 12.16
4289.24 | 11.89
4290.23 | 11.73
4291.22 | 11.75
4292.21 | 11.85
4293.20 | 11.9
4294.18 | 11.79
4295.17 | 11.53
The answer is 2.75 angstrom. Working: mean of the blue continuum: 12.5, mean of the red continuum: 14.2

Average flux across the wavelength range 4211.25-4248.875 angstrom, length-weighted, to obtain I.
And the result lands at 12.2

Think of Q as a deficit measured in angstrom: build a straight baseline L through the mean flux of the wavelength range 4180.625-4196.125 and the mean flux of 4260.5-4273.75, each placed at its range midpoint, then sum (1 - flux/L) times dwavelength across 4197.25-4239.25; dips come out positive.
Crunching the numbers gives 2.51 angstrom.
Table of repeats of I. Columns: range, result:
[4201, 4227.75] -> 11.4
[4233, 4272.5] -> 13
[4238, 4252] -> 13.7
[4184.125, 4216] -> 11.9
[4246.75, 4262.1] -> 12.7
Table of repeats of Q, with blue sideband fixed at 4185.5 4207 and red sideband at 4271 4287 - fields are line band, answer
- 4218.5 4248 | 0.48 angstrom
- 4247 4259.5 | 0.01 angstrom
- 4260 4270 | -0.22 angstrom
